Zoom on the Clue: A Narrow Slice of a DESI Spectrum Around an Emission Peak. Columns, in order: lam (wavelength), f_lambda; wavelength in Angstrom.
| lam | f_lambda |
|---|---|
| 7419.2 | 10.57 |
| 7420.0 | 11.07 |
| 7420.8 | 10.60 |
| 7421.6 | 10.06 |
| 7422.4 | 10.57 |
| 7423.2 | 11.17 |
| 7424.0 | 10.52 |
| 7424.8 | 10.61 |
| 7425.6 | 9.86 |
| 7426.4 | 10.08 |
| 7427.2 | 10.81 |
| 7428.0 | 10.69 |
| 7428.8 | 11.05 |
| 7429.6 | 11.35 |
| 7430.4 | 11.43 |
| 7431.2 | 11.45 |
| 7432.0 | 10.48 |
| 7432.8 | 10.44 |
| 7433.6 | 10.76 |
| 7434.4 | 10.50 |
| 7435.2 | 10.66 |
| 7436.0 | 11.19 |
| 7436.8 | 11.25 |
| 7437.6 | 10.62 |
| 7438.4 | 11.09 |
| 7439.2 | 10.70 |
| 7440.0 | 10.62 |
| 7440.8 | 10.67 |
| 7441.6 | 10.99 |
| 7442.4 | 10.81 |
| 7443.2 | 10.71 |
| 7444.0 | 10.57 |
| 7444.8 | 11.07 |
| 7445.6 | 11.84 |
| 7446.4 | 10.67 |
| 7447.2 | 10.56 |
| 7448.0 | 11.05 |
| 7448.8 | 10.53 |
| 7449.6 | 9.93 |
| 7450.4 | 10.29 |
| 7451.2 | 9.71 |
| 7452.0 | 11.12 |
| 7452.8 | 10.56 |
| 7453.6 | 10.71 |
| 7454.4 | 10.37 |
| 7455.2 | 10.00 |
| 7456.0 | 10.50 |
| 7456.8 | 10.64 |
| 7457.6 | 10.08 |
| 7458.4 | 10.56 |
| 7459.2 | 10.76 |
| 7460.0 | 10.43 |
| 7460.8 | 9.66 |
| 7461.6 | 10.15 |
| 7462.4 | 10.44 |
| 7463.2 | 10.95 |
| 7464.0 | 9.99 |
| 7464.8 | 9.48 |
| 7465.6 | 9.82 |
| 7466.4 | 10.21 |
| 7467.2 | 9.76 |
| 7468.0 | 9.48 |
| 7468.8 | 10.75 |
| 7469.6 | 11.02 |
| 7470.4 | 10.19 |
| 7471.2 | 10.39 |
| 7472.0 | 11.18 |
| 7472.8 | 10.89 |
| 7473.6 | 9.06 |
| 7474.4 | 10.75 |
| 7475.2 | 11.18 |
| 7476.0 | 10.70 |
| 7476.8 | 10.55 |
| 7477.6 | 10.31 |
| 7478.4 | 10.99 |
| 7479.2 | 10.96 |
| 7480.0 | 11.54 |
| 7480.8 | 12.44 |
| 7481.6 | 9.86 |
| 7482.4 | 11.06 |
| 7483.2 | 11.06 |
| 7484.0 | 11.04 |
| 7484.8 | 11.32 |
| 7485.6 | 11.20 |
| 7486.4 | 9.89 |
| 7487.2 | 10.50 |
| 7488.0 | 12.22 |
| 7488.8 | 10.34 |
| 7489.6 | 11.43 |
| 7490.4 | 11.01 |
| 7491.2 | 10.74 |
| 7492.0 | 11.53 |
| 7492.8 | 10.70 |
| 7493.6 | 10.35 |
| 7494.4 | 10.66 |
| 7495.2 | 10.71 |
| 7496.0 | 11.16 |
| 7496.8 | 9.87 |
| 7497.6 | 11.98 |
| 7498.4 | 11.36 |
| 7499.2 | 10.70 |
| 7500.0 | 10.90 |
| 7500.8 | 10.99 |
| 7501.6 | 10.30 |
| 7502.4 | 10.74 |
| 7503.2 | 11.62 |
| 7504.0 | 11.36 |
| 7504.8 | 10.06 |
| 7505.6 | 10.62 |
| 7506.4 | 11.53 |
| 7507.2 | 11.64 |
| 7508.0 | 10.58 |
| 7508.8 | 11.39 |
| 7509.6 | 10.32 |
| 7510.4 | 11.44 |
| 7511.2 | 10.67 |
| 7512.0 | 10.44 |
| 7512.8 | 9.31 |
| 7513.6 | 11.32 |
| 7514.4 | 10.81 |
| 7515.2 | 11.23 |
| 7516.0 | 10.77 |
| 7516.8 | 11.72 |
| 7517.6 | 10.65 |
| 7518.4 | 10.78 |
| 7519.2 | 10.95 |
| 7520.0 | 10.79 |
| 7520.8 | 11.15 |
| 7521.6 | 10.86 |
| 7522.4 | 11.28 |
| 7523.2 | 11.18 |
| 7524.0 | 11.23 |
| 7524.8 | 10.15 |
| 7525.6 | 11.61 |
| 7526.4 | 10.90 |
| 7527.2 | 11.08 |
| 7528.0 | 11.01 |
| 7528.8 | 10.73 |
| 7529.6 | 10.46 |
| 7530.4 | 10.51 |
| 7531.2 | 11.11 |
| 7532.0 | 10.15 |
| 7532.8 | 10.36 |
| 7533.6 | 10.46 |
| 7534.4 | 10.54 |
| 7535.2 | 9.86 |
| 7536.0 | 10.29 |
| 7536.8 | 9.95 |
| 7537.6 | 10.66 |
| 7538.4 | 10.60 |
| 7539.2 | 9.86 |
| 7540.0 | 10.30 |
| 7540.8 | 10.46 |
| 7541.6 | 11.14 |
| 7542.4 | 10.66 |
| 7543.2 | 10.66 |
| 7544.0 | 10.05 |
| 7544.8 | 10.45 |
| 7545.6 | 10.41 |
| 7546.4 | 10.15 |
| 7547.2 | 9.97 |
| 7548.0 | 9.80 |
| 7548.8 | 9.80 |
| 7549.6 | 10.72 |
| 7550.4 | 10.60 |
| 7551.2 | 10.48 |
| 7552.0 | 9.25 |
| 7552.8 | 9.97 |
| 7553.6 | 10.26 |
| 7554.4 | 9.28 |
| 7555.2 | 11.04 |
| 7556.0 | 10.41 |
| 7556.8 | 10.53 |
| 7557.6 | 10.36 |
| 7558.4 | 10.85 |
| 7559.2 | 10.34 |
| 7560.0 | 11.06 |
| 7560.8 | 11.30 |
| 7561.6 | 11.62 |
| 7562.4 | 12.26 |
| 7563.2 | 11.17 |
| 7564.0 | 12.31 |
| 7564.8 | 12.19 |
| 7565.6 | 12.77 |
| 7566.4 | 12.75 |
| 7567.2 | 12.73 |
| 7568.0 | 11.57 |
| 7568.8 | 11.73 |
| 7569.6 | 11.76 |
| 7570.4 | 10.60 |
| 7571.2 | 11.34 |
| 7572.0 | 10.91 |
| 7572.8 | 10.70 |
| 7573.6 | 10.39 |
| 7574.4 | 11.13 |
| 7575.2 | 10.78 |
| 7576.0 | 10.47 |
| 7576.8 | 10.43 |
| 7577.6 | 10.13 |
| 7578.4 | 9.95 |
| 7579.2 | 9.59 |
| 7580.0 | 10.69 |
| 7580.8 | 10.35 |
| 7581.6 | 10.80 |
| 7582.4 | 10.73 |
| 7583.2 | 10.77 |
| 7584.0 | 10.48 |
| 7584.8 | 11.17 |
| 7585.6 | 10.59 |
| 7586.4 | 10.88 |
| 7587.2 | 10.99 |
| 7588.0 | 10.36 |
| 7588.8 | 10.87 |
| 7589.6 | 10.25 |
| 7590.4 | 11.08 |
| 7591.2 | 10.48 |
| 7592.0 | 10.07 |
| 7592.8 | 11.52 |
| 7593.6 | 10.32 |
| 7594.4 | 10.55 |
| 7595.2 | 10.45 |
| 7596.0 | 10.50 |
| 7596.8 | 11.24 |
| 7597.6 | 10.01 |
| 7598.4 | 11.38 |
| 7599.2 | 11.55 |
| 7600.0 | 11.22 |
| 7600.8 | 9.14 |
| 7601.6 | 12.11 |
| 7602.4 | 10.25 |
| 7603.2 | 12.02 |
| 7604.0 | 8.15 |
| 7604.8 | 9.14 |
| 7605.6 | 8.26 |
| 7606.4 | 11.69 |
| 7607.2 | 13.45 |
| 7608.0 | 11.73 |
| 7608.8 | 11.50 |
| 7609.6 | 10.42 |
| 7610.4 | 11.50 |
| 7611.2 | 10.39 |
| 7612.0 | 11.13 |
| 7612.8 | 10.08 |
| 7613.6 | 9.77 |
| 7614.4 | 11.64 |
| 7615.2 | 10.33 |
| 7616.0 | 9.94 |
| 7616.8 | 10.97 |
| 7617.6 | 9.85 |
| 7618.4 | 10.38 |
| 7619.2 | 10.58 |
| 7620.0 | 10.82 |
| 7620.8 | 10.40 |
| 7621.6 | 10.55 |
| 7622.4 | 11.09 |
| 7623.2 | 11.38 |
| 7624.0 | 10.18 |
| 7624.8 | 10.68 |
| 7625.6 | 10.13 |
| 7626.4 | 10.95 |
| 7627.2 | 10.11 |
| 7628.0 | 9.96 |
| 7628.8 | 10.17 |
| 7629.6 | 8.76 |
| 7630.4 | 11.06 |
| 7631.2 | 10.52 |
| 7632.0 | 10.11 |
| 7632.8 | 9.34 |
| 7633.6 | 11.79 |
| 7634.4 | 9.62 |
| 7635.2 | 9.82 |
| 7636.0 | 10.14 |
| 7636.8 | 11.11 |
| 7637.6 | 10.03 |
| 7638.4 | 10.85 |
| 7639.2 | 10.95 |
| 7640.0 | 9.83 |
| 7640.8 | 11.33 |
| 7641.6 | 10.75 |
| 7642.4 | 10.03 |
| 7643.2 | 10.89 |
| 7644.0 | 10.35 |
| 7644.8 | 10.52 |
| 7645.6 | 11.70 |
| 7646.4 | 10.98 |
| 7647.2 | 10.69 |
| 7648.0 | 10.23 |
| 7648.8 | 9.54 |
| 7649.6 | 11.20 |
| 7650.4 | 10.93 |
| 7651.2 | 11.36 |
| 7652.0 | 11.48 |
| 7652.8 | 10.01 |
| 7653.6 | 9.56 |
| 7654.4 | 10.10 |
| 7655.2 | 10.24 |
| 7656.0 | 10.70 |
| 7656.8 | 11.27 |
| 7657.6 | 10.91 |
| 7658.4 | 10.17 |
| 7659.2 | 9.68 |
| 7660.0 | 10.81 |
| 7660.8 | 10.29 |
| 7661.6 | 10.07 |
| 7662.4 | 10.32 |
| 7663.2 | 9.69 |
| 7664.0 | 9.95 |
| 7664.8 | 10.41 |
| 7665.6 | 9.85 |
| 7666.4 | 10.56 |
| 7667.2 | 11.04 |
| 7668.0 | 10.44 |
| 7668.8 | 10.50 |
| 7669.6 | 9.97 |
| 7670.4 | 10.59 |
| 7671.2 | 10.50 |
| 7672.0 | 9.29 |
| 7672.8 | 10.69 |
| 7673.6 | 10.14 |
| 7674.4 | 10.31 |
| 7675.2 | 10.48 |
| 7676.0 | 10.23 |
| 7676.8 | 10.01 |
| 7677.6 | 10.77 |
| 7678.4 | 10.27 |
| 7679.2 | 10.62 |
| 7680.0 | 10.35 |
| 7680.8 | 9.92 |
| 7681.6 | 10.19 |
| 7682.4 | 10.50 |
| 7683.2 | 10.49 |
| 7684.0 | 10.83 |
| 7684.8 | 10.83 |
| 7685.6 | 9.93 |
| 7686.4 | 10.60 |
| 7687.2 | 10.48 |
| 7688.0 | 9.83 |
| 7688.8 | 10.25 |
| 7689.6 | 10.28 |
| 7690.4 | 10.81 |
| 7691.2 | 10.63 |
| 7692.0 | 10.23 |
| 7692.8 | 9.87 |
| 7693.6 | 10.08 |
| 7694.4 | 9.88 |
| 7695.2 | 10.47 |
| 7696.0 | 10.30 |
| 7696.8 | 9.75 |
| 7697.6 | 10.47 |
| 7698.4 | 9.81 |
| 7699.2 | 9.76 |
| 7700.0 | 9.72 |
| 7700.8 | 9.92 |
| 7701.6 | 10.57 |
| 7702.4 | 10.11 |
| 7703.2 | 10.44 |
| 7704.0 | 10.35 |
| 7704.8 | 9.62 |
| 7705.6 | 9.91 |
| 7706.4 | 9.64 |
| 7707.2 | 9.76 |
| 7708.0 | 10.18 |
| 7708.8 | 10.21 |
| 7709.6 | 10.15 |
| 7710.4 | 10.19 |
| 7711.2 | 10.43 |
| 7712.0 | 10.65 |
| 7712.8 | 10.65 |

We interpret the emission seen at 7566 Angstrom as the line [N II] 6583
